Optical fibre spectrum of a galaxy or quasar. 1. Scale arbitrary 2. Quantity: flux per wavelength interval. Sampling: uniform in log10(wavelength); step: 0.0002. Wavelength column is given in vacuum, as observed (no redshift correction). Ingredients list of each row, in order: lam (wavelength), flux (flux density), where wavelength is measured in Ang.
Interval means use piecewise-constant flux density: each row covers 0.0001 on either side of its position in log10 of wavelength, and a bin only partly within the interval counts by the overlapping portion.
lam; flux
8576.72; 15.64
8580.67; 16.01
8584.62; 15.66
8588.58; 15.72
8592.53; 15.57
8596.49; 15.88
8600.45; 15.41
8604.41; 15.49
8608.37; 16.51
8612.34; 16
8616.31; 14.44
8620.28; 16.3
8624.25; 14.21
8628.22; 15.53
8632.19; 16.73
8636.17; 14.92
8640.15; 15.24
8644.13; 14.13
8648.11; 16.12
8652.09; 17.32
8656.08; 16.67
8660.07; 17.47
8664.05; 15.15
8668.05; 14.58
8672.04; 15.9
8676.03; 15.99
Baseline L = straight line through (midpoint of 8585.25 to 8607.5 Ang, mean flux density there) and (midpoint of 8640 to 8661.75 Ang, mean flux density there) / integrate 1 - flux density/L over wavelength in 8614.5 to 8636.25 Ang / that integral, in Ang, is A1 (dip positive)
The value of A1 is 0.8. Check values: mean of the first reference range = 15.7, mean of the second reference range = 16.2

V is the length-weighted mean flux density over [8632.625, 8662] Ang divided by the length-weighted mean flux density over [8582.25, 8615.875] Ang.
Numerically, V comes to 1.02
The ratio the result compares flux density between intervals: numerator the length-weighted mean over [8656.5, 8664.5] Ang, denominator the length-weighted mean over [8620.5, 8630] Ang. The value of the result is 1.10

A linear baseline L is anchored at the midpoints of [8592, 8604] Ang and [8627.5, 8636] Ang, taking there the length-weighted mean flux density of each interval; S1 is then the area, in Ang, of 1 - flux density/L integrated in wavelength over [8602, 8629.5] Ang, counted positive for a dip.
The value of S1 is 0.5 Ang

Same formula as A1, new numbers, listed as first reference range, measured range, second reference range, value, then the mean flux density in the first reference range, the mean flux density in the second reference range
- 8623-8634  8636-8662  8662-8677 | -1.0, 15.6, 15.4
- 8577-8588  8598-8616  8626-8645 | -0.2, 15.8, 15.4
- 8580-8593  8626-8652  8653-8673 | 0.6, 15.7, 16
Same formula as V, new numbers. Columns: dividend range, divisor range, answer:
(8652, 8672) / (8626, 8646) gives 1.05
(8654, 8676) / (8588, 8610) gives 1.01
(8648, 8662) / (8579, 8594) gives 1.08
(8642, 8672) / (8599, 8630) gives 1.03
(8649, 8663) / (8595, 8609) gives 1.08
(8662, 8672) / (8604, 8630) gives 0.97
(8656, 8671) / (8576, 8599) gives 1.01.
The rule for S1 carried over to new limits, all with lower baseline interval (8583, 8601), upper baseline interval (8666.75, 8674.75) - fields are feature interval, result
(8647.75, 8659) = -1.0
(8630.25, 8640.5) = -0.1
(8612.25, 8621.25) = 0.1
